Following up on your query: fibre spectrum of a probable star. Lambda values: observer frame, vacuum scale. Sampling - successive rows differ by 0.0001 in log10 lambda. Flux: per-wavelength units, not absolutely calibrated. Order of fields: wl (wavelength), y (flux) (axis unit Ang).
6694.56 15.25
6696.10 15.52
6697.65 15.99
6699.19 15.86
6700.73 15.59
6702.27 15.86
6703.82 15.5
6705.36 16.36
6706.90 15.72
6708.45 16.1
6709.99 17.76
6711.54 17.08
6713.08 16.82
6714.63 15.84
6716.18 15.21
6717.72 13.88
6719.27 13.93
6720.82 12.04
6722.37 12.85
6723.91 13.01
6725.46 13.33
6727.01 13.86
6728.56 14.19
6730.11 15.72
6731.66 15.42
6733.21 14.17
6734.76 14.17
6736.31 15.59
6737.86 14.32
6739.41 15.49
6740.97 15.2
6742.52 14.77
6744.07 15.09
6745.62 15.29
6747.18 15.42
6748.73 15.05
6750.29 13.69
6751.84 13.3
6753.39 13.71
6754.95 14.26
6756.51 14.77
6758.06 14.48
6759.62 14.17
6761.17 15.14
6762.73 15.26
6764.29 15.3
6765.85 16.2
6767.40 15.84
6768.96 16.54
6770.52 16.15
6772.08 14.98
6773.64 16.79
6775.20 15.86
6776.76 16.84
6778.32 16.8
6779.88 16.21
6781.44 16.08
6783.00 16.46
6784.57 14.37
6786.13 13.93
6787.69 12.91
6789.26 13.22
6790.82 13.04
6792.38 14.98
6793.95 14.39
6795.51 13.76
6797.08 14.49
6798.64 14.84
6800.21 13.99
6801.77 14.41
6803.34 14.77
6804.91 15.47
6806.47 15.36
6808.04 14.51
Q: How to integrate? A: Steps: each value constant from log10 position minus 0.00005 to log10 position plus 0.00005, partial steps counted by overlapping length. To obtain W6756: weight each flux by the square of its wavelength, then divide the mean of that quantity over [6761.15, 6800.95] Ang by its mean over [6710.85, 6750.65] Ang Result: 1.0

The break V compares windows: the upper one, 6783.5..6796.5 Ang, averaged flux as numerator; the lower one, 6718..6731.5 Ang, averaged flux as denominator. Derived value 1.01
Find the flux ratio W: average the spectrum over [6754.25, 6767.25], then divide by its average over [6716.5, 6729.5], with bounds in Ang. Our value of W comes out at 1.11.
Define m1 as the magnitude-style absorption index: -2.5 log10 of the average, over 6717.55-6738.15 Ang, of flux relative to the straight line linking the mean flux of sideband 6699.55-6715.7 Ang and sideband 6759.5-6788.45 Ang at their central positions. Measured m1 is 0.15 mag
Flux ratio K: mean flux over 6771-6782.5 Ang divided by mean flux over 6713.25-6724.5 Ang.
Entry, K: 1.16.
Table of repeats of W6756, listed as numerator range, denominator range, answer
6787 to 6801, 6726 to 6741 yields 0.96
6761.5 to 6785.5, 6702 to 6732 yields 1.08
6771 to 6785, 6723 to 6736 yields 1.14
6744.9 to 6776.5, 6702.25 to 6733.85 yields 1.02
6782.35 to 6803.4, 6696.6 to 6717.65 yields 0.91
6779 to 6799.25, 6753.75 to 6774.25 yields 0.95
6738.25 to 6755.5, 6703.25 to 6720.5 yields 0.94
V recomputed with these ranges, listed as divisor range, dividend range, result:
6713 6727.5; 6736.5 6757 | 1.05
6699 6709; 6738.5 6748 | 0.96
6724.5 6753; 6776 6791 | 1.03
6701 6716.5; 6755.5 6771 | 0.95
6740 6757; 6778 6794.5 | 1.01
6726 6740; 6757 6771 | 1.05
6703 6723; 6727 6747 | 0.97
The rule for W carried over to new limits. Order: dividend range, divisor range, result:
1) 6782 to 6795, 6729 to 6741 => 0.95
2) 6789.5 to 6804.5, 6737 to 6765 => 0.97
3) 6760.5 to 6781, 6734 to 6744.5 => 1.07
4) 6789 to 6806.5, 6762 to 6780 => 0.90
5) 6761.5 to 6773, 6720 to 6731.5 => 1.15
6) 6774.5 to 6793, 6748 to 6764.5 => 1.04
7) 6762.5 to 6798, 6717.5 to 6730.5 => 1.12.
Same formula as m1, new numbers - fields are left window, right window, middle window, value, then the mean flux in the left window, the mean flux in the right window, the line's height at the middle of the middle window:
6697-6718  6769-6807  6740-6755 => 0.07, 16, 15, 15.5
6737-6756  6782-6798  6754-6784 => -0.09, 14.6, 14.2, 14.4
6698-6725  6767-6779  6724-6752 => 0.07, 15.3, 16.2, 15.7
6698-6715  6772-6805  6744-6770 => 0.04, 16.2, 14.9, 15.4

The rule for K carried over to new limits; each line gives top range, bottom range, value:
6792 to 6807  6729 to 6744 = 0.98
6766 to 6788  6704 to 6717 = 0.97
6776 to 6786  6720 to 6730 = 1.19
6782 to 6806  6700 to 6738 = 0.96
